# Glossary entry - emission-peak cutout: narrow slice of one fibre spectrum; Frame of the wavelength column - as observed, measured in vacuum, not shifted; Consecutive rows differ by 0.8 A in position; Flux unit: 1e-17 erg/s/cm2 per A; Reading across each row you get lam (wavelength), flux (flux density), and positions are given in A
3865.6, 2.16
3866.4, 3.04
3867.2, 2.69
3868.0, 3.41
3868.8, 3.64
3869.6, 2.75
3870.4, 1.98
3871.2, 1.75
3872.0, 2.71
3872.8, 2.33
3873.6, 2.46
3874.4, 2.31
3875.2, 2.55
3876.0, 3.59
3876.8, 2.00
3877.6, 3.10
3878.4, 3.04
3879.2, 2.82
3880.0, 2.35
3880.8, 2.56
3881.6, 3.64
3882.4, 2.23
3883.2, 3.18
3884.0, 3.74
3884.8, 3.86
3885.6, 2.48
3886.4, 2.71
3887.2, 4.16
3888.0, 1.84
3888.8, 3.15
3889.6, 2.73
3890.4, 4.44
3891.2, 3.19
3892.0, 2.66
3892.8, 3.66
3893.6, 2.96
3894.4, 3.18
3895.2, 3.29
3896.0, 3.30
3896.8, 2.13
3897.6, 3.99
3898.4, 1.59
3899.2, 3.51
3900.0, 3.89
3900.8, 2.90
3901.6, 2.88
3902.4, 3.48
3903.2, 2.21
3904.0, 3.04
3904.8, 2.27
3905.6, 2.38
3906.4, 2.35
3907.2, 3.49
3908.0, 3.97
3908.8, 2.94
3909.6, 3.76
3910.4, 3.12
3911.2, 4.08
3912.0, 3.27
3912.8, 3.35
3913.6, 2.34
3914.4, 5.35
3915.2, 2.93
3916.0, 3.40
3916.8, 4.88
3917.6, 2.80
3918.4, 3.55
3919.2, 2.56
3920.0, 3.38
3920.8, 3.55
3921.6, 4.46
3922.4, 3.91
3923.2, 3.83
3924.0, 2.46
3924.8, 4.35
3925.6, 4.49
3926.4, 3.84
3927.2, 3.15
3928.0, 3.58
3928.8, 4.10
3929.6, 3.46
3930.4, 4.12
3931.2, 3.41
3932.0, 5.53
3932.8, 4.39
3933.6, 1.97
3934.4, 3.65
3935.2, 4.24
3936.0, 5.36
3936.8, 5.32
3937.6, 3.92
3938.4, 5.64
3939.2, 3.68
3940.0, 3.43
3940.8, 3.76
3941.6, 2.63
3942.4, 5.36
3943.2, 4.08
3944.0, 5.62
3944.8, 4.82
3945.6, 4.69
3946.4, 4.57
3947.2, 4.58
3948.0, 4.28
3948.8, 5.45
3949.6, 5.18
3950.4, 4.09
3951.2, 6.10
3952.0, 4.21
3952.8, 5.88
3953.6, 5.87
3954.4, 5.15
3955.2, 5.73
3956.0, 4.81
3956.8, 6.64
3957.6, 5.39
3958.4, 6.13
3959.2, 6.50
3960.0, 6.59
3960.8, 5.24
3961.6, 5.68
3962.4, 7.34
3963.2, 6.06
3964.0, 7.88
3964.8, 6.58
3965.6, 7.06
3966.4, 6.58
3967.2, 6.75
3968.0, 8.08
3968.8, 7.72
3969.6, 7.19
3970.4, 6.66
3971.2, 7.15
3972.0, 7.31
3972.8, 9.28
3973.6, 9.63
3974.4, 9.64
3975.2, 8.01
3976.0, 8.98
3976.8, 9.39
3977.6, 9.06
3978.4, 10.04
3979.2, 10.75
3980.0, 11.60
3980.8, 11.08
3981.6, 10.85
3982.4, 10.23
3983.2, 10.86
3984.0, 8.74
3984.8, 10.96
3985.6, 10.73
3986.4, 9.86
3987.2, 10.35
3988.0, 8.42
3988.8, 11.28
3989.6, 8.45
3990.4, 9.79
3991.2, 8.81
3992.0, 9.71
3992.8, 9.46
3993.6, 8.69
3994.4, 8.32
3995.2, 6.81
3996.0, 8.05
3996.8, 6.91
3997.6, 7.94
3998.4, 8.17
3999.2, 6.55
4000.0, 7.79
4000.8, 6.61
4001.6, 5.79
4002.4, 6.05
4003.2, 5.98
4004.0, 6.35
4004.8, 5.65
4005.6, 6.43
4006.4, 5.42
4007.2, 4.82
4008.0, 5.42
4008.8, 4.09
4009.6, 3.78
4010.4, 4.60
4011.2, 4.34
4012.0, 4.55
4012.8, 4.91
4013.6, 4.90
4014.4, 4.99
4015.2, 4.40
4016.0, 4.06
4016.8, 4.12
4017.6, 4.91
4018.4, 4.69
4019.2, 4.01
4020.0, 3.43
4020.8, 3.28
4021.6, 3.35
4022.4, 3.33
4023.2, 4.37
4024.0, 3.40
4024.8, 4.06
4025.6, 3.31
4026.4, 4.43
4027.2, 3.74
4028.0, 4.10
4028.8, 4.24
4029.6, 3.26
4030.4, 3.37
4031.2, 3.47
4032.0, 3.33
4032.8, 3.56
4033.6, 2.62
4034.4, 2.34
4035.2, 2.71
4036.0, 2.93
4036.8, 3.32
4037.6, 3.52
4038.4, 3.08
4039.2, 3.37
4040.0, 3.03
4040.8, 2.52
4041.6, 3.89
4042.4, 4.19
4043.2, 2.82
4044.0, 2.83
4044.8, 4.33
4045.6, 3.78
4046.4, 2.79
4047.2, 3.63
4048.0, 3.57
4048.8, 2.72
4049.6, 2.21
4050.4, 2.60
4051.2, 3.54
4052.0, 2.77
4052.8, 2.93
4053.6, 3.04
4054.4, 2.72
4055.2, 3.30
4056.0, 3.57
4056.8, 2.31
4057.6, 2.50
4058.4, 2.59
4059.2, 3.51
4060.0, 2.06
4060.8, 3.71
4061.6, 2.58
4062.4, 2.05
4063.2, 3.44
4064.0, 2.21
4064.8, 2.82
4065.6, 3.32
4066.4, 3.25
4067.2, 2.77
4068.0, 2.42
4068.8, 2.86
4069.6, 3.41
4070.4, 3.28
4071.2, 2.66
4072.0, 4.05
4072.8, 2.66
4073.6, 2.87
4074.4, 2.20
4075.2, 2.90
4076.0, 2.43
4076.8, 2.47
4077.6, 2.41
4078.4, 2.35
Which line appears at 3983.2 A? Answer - C IV 1549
